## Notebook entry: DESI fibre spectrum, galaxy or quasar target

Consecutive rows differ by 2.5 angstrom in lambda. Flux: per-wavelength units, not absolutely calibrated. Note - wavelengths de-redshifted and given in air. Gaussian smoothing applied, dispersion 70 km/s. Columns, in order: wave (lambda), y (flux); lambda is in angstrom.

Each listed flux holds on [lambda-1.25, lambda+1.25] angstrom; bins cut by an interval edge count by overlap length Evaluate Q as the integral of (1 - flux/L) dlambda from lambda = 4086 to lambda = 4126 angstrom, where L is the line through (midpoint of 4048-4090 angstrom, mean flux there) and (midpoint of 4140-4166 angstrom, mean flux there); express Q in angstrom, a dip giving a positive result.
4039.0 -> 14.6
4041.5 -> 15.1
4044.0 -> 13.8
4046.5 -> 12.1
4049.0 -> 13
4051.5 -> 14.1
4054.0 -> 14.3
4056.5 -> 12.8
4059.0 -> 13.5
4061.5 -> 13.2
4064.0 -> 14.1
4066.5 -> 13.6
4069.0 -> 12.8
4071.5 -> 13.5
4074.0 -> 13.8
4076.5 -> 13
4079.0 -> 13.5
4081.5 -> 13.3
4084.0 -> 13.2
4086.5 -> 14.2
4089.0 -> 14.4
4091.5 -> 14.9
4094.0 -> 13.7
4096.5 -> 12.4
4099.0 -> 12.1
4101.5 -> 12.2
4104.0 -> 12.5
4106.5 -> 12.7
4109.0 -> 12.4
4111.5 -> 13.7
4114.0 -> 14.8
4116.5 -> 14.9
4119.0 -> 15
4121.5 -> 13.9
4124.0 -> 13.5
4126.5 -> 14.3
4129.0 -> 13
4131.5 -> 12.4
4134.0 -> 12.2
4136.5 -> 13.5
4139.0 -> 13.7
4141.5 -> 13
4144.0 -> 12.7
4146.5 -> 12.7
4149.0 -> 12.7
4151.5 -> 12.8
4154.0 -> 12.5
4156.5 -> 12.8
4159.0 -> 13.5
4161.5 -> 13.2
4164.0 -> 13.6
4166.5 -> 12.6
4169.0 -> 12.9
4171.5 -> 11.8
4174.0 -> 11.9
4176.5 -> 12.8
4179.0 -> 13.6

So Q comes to -0.9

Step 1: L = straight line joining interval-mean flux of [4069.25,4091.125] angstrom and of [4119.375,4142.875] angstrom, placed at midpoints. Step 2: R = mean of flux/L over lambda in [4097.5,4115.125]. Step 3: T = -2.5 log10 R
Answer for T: 0.048 mag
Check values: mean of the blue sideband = 13.6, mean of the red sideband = 13.3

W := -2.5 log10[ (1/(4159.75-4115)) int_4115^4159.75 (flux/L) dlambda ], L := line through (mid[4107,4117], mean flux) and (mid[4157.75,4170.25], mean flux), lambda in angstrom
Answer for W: 0.02 mag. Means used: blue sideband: 13.8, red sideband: 13.2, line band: 13.3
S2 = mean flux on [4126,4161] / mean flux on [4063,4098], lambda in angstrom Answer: 1.0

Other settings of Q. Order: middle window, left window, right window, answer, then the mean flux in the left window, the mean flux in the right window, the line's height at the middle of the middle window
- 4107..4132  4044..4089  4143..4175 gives -1.4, 13.4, 12.8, 13.1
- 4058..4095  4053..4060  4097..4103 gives -2.2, 13.5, 12.2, 12.9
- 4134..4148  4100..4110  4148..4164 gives -0.2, 12.4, 13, 12.8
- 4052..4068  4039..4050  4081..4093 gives 0.2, 13.6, 14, 13.8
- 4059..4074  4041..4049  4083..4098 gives 0.1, 13.4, 13.8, 13.6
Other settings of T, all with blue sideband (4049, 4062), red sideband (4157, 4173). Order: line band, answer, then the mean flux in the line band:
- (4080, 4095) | -0.047 mag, 13.9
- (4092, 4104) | 0.047 mag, 12.7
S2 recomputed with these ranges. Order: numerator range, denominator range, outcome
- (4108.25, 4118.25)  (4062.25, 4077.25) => 1.05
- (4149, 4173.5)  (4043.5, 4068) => 0.95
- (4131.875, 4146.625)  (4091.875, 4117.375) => 0.98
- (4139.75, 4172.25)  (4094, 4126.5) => 0.96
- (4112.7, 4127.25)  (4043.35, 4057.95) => 1.08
